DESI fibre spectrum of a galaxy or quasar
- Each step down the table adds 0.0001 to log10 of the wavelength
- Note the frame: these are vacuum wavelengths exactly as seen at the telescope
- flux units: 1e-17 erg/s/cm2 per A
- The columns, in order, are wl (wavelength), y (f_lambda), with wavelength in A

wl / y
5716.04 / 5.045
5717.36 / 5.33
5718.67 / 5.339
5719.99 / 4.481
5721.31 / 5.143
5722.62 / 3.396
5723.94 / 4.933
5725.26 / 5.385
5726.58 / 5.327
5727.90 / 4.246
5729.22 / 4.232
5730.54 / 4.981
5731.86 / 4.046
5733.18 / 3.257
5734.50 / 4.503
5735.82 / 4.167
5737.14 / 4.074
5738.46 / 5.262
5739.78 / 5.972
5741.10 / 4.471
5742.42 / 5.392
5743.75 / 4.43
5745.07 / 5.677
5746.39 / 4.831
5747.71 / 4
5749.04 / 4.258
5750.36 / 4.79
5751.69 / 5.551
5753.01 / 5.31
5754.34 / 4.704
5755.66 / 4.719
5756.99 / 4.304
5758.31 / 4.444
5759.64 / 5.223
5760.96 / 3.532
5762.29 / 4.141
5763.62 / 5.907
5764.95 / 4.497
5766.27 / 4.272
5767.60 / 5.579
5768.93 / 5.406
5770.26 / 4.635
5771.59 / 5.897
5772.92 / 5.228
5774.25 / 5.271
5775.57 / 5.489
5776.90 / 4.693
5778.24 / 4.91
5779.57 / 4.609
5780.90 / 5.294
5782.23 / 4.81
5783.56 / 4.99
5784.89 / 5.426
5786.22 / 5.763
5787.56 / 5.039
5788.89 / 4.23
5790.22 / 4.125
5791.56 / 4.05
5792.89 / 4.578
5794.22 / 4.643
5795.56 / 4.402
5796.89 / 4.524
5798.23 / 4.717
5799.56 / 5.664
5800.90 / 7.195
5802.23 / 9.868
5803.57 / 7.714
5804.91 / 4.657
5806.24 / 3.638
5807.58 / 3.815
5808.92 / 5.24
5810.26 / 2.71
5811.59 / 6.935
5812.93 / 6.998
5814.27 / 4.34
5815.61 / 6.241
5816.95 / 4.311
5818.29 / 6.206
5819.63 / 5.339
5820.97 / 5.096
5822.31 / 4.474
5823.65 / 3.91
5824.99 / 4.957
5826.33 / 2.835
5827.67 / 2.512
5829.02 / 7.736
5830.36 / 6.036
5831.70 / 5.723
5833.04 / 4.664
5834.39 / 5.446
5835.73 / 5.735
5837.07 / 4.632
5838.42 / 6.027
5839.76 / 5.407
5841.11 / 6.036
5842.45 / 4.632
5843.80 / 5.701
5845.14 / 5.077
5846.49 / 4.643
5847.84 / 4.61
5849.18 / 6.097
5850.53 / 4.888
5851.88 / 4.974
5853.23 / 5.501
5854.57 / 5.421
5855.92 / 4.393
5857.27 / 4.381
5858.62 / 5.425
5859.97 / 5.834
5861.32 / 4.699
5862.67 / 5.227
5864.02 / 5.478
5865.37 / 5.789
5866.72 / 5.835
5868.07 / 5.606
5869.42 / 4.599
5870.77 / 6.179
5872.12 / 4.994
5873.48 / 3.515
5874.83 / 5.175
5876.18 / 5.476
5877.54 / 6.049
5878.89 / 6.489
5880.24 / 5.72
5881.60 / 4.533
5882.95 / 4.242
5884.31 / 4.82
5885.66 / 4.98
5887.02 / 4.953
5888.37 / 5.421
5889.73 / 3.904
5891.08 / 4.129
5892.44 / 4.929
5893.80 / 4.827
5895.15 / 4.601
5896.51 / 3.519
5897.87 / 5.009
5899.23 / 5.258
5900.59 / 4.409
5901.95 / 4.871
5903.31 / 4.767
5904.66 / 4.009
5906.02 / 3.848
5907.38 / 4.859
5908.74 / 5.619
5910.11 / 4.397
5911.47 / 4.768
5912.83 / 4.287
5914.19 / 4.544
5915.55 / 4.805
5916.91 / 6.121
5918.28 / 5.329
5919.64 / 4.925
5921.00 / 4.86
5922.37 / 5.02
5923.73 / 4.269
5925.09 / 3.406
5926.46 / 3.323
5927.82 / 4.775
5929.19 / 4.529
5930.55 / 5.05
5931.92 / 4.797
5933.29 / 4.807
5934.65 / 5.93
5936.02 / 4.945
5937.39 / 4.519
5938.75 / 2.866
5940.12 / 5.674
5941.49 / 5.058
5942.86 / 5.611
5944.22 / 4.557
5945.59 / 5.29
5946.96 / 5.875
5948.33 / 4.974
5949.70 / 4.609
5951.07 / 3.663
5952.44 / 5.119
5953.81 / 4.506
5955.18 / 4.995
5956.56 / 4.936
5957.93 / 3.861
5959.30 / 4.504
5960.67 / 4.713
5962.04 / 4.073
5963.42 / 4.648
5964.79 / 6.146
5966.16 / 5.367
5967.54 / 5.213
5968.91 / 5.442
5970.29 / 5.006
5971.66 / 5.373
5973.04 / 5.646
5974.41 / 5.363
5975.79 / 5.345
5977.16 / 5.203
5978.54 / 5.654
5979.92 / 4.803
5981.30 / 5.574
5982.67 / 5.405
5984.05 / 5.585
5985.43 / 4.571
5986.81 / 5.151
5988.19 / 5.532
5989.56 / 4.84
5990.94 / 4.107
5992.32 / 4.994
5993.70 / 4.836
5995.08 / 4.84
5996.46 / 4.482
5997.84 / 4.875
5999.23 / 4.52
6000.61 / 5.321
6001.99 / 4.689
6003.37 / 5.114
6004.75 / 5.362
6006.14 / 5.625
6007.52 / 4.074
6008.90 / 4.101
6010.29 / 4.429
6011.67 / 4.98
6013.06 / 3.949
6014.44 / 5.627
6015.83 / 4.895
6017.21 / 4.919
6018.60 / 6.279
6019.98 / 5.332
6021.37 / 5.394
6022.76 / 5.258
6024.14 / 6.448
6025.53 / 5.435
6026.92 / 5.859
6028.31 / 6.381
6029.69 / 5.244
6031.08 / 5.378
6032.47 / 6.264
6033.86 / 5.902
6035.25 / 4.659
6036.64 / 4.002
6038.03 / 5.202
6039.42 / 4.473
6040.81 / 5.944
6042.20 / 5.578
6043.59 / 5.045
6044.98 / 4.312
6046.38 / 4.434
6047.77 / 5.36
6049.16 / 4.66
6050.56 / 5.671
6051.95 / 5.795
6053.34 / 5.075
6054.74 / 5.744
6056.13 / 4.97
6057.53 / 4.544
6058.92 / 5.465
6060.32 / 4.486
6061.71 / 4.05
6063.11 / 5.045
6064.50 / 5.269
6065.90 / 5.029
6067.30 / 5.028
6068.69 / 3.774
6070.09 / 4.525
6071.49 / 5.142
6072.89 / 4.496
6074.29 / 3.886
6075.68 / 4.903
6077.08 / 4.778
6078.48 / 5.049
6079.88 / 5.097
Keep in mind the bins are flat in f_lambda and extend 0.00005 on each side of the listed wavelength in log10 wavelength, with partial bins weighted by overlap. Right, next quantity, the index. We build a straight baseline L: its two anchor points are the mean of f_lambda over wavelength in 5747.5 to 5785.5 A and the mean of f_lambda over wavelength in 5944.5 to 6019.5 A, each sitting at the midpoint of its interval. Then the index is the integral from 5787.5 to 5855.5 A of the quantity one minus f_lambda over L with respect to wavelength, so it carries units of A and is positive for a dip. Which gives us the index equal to -3.5 A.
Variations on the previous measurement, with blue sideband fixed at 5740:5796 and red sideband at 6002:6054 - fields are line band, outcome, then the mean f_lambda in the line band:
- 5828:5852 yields -2.3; 5.42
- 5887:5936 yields 3.4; 4.69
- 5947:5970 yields 1.2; 4.83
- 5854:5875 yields -0.7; 5.16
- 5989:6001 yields 1.0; 4.74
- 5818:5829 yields 0.8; 4.55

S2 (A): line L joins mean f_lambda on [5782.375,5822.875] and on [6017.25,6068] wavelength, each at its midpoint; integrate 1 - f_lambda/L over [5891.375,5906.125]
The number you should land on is 1.9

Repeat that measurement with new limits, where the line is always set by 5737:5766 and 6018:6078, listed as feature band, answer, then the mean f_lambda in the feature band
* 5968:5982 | -0.8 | 5.34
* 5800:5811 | -1.7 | 5.62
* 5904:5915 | 0.9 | 4.54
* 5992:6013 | 1.2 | 4.79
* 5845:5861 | -0.6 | 5.09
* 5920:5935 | 1.2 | 4.59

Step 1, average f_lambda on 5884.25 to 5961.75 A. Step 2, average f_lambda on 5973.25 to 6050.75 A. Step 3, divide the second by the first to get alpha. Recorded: 1.09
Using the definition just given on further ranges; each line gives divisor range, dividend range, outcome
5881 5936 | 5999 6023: 1.07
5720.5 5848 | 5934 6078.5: 1.01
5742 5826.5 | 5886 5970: 0.95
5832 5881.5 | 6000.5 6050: 0.98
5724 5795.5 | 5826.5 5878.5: 1.09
